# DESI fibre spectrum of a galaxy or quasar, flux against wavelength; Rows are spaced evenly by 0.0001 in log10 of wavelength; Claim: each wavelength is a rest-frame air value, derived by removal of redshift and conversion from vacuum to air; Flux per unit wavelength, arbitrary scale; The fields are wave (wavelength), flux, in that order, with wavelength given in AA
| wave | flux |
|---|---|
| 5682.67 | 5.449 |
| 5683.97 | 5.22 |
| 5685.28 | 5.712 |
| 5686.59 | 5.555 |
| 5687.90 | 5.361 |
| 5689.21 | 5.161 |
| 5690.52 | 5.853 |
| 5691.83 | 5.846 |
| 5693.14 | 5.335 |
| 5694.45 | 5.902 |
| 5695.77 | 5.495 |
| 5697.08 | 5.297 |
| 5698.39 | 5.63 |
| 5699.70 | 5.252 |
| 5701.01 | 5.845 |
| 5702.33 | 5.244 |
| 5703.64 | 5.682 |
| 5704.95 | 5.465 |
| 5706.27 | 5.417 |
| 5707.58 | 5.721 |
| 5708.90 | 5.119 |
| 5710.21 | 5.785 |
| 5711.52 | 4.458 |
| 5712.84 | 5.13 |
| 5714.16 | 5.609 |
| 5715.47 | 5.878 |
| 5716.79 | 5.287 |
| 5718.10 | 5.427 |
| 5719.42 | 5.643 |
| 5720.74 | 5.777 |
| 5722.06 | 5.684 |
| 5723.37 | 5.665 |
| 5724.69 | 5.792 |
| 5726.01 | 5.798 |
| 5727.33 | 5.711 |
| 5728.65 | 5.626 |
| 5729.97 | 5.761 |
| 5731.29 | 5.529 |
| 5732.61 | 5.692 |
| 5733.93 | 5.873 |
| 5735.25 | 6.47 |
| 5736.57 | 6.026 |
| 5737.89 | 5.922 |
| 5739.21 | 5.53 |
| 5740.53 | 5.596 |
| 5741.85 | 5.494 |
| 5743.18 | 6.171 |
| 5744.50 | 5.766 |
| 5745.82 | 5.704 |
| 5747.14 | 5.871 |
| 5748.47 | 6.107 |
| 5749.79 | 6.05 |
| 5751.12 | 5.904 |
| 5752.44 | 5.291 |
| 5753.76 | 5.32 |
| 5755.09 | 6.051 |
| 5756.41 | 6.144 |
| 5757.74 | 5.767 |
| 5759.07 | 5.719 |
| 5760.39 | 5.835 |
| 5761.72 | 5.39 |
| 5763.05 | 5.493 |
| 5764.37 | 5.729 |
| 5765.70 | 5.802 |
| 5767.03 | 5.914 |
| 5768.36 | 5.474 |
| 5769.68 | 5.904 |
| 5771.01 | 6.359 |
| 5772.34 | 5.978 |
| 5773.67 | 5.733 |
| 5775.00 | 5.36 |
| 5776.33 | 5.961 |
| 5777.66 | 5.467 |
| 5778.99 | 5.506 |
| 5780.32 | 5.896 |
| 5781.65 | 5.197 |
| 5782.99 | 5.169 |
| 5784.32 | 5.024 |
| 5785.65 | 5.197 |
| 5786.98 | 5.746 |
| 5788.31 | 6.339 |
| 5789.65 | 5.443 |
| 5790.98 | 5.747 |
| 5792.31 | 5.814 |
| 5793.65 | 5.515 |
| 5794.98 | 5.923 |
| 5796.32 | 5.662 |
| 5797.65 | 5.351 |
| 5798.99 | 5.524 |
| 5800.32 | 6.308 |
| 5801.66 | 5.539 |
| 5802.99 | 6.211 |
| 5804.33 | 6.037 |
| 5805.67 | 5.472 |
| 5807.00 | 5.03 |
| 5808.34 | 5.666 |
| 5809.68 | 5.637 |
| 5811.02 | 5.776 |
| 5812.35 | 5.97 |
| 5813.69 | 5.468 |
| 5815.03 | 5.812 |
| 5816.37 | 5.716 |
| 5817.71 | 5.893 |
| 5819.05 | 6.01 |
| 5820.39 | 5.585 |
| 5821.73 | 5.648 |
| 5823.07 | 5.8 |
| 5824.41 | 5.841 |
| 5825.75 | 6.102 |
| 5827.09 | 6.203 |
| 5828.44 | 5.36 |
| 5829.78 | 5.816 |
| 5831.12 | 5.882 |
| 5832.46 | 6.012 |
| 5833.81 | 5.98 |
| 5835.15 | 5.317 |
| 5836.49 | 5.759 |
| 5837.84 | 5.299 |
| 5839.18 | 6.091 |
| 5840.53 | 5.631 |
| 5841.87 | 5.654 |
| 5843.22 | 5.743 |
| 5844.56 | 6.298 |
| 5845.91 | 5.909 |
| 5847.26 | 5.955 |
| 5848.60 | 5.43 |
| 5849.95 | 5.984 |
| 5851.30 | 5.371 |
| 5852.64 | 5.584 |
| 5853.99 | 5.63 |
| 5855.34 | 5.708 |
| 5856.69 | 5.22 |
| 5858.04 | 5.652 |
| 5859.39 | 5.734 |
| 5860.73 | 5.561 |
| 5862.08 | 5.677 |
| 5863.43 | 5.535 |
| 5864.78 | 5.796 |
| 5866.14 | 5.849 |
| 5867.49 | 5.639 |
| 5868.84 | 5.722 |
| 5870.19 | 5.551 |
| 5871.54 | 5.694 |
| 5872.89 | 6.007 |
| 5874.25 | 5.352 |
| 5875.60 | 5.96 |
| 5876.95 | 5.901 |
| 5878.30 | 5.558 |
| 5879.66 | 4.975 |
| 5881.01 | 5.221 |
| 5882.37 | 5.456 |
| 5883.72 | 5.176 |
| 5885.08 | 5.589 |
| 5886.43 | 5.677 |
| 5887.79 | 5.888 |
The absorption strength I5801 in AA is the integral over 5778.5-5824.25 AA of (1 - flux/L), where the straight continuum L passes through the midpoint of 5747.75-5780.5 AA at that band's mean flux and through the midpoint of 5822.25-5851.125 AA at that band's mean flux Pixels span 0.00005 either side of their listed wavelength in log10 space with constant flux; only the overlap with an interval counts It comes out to 0.9 AA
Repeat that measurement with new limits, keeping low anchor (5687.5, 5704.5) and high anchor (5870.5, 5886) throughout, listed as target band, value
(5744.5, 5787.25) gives -1.2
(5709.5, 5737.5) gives -0.6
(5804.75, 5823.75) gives -0.5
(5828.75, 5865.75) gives -1.1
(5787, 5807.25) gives -0.8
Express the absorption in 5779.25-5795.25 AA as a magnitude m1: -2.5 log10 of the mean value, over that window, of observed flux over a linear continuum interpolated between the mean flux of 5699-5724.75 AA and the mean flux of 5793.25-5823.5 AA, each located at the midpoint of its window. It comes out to 0.02 mag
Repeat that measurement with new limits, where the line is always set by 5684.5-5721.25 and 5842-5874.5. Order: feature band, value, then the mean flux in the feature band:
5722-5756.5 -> -0.05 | 5.8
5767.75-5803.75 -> -0.02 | 5.68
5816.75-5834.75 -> -0.04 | 5.85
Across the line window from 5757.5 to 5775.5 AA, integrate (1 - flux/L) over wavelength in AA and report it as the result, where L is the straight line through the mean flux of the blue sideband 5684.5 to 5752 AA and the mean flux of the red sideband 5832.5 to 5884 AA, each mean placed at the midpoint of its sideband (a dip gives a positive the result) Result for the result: -0.3 AA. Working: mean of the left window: 5.64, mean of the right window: 5.65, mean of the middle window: 5.75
